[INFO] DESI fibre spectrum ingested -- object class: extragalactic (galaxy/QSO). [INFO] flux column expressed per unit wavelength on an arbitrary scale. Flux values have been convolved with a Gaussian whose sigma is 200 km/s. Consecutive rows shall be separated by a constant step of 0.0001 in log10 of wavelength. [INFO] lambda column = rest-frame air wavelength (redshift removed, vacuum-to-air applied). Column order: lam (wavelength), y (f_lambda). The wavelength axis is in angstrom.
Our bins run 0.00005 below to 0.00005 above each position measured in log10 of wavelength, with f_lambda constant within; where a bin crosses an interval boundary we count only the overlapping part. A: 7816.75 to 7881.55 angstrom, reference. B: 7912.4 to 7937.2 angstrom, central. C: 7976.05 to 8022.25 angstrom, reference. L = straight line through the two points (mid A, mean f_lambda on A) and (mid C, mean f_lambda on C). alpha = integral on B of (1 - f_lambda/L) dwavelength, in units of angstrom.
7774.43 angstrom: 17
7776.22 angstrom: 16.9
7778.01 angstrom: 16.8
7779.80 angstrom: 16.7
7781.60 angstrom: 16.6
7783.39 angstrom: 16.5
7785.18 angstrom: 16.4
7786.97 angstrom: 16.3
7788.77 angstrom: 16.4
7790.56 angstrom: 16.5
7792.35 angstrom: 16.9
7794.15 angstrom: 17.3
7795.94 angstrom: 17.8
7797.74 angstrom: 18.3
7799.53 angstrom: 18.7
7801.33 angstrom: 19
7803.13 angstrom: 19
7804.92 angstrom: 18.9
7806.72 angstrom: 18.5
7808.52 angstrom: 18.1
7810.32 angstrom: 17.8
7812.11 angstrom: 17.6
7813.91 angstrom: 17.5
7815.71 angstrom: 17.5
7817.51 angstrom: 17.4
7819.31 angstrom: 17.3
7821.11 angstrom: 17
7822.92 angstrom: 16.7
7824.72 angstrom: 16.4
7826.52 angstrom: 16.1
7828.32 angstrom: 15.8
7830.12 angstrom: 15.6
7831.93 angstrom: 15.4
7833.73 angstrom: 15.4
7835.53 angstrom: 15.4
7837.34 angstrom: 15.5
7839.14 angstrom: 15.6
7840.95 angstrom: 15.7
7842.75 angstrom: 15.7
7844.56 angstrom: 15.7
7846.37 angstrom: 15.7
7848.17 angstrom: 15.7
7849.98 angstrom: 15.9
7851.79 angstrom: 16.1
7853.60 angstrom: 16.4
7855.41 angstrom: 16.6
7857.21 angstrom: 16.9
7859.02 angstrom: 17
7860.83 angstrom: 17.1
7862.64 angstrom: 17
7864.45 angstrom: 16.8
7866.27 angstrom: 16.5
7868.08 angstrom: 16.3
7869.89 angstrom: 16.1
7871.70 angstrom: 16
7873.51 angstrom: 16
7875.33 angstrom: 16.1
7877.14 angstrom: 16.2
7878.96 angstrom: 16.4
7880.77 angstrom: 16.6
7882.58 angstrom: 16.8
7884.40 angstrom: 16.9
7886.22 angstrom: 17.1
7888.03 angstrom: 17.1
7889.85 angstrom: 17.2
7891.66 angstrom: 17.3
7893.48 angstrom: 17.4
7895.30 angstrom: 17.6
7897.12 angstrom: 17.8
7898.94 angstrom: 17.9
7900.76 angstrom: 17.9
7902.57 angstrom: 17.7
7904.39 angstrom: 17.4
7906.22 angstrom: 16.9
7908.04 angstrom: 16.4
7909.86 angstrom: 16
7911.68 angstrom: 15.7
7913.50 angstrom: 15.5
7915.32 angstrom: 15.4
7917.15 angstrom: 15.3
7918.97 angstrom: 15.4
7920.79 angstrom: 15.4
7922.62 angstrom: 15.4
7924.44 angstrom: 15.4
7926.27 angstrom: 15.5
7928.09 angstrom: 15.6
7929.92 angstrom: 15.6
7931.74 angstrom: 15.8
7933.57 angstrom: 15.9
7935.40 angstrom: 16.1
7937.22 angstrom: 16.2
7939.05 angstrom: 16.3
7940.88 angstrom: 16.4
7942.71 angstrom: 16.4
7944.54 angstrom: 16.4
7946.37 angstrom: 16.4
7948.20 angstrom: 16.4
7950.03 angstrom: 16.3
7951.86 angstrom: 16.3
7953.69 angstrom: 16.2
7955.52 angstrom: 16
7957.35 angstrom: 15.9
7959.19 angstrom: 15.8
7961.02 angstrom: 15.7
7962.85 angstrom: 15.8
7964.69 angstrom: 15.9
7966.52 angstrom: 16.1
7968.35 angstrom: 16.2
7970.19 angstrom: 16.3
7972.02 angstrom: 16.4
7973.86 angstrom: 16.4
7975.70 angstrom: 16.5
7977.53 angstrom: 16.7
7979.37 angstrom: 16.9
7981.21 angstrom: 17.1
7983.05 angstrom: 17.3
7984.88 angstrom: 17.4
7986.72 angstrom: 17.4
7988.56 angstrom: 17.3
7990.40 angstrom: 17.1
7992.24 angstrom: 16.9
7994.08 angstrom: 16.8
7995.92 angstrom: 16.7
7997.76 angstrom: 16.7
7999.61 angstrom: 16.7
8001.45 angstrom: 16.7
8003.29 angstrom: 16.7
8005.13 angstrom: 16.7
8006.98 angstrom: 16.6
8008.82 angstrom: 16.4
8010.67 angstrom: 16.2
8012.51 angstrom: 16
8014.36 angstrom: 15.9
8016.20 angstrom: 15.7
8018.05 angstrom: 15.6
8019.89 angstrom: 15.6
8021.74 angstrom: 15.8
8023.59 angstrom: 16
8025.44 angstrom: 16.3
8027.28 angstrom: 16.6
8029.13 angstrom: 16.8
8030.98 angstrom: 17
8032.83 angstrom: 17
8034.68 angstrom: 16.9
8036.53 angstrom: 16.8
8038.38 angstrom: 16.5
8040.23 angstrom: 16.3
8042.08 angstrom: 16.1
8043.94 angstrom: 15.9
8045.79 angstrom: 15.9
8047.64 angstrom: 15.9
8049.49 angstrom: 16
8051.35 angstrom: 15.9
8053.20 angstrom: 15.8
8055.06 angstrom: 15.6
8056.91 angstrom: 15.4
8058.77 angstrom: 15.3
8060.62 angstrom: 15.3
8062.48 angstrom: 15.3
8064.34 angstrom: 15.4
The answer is 1.3 angstrom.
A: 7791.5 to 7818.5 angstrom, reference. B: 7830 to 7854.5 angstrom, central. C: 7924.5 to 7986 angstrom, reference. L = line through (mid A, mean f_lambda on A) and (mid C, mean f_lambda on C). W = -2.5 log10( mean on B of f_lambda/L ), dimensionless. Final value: 0.12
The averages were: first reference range 18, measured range 15.7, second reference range 16.2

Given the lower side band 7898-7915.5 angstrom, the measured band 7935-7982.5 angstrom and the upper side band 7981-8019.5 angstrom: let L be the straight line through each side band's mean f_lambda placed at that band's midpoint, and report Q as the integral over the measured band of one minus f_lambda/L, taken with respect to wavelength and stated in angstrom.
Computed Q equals 1.1 angstrom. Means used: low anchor 16.7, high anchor 16.6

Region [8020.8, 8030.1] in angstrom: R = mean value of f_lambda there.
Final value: 16.3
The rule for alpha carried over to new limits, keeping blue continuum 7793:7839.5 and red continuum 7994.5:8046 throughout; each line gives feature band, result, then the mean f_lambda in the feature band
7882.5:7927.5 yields 0.7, 16.6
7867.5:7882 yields 0.6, 16.2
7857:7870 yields 0.2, 16.7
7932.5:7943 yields 0.3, 16.2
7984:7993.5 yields -0.4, 17.2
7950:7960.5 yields 0.4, 16.1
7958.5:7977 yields 0.5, 16.1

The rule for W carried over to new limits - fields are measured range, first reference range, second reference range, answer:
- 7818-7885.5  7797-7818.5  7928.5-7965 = 0.08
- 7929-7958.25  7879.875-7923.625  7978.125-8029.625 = 0.03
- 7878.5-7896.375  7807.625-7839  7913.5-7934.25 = -0.08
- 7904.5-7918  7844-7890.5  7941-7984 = 0.03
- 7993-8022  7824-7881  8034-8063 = -0.02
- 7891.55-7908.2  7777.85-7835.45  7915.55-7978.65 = -0.07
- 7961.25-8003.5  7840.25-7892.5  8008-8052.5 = -0.03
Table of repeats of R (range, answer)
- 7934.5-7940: 16.2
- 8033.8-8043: 16.5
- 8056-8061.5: 15.3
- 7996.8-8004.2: 16.7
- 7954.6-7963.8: 15.8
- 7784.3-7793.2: 16.5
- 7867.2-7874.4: 16.1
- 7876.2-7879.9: 16.3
